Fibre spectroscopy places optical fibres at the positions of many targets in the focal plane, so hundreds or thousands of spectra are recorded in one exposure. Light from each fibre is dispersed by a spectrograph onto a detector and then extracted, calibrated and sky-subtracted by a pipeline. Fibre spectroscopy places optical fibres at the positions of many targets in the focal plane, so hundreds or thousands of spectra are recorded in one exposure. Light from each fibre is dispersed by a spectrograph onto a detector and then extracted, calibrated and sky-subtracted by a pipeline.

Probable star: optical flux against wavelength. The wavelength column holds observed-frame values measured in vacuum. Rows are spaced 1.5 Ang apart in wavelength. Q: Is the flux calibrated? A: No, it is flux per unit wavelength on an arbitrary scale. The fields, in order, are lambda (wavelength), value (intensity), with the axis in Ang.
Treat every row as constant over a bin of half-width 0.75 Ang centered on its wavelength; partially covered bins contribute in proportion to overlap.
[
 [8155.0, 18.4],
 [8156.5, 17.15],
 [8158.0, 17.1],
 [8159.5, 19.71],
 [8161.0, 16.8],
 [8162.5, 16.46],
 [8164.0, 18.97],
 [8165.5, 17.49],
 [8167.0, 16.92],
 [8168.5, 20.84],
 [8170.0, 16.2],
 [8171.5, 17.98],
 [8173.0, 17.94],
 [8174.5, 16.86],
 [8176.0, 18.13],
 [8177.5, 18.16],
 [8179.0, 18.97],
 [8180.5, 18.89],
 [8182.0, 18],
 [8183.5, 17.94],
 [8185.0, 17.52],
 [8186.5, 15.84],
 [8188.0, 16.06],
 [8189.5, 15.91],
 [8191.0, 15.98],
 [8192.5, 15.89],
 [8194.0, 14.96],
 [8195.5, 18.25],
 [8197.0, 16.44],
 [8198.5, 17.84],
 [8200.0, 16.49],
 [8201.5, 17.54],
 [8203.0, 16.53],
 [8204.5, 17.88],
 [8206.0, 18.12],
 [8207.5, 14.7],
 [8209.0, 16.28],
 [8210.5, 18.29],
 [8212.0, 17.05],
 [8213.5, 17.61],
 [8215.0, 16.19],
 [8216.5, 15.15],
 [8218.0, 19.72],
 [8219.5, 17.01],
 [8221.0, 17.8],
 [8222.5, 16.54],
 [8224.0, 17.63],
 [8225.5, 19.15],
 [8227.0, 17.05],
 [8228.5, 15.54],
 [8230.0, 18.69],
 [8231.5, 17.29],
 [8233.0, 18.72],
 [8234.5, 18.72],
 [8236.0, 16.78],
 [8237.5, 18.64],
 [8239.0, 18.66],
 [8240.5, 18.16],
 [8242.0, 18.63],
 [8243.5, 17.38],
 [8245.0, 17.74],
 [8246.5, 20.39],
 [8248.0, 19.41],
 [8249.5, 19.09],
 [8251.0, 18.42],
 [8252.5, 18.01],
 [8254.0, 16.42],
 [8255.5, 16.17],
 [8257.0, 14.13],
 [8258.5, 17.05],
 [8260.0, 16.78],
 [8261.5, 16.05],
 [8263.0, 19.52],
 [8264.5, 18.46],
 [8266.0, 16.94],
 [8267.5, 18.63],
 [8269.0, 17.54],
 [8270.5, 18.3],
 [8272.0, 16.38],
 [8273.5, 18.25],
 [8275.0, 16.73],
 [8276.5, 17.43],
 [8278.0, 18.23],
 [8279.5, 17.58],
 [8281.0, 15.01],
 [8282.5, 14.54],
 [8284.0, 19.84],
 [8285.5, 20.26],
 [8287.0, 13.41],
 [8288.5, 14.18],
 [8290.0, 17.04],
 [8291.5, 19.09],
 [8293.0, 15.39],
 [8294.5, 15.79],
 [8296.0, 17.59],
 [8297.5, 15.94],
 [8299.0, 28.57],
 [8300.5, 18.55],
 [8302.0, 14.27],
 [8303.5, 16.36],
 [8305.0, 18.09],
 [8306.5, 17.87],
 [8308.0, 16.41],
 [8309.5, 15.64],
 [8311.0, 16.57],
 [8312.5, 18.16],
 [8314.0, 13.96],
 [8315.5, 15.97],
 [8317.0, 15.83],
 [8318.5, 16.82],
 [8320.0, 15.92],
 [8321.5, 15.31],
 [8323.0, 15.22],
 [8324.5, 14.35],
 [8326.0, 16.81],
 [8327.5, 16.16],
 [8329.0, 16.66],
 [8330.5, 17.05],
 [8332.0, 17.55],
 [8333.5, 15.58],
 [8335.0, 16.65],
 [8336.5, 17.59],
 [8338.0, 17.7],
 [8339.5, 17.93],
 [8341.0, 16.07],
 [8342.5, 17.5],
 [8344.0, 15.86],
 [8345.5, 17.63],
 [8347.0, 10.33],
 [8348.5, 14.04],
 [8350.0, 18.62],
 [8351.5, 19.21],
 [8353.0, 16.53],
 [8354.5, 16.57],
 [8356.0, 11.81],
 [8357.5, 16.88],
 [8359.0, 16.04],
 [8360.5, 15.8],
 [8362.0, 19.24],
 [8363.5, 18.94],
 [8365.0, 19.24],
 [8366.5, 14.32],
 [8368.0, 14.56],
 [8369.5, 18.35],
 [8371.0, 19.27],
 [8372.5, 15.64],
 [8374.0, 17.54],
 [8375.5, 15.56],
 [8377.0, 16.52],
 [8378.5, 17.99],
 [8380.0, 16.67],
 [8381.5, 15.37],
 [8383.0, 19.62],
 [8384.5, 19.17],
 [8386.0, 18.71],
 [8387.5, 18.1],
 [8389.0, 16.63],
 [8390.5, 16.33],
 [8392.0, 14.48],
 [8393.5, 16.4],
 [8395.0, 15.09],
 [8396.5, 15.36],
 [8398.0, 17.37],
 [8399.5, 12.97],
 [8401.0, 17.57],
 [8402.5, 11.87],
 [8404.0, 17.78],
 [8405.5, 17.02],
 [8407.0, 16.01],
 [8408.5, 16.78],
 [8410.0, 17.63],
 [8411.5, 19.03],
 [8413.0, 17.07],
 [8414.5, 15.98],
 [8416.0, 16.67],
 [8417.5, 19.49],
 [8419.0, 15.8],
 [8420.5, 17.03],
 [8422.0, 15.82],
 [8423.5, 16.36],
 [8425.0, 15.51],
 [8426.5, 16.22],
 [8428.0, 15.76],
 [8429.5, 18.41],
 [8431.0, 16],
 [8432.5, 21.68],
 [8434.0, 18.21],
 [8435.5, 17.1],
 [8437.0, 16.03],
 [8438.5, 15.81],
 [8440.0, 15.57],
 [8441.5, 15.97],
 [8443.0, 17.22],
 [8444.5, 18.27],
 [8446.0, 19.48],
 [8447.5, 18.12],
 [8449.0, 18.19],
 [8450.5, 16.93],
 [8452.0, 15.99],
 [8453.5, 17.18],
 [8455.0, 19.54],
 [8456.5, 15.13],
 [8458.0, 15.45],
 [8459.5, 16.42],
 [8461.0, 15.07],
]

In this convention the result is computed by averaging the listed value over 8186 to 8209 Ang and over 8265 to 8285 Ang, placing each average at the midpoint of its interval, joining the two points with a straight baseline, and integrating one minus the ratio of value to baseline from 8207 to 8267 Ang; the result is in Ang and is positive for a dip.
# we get -2.1 Ang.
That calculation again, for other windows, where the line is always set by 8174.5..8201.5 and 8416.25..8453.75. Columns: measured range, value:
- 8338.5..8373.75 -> 1.2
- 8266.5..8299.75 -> -0.8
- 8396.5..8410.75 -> 0.9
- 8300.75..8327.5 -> 1.5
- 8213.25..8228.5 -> -0.1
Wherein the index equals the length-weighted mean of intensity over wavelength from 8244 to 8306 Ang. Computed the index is 17.5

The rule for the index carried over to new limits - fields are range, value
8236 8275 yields 17.8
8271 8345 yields 16.9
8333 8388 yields 16.8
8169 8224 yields 17.2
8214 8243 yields 17.7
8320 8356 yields 16.3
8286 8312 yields 17.1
